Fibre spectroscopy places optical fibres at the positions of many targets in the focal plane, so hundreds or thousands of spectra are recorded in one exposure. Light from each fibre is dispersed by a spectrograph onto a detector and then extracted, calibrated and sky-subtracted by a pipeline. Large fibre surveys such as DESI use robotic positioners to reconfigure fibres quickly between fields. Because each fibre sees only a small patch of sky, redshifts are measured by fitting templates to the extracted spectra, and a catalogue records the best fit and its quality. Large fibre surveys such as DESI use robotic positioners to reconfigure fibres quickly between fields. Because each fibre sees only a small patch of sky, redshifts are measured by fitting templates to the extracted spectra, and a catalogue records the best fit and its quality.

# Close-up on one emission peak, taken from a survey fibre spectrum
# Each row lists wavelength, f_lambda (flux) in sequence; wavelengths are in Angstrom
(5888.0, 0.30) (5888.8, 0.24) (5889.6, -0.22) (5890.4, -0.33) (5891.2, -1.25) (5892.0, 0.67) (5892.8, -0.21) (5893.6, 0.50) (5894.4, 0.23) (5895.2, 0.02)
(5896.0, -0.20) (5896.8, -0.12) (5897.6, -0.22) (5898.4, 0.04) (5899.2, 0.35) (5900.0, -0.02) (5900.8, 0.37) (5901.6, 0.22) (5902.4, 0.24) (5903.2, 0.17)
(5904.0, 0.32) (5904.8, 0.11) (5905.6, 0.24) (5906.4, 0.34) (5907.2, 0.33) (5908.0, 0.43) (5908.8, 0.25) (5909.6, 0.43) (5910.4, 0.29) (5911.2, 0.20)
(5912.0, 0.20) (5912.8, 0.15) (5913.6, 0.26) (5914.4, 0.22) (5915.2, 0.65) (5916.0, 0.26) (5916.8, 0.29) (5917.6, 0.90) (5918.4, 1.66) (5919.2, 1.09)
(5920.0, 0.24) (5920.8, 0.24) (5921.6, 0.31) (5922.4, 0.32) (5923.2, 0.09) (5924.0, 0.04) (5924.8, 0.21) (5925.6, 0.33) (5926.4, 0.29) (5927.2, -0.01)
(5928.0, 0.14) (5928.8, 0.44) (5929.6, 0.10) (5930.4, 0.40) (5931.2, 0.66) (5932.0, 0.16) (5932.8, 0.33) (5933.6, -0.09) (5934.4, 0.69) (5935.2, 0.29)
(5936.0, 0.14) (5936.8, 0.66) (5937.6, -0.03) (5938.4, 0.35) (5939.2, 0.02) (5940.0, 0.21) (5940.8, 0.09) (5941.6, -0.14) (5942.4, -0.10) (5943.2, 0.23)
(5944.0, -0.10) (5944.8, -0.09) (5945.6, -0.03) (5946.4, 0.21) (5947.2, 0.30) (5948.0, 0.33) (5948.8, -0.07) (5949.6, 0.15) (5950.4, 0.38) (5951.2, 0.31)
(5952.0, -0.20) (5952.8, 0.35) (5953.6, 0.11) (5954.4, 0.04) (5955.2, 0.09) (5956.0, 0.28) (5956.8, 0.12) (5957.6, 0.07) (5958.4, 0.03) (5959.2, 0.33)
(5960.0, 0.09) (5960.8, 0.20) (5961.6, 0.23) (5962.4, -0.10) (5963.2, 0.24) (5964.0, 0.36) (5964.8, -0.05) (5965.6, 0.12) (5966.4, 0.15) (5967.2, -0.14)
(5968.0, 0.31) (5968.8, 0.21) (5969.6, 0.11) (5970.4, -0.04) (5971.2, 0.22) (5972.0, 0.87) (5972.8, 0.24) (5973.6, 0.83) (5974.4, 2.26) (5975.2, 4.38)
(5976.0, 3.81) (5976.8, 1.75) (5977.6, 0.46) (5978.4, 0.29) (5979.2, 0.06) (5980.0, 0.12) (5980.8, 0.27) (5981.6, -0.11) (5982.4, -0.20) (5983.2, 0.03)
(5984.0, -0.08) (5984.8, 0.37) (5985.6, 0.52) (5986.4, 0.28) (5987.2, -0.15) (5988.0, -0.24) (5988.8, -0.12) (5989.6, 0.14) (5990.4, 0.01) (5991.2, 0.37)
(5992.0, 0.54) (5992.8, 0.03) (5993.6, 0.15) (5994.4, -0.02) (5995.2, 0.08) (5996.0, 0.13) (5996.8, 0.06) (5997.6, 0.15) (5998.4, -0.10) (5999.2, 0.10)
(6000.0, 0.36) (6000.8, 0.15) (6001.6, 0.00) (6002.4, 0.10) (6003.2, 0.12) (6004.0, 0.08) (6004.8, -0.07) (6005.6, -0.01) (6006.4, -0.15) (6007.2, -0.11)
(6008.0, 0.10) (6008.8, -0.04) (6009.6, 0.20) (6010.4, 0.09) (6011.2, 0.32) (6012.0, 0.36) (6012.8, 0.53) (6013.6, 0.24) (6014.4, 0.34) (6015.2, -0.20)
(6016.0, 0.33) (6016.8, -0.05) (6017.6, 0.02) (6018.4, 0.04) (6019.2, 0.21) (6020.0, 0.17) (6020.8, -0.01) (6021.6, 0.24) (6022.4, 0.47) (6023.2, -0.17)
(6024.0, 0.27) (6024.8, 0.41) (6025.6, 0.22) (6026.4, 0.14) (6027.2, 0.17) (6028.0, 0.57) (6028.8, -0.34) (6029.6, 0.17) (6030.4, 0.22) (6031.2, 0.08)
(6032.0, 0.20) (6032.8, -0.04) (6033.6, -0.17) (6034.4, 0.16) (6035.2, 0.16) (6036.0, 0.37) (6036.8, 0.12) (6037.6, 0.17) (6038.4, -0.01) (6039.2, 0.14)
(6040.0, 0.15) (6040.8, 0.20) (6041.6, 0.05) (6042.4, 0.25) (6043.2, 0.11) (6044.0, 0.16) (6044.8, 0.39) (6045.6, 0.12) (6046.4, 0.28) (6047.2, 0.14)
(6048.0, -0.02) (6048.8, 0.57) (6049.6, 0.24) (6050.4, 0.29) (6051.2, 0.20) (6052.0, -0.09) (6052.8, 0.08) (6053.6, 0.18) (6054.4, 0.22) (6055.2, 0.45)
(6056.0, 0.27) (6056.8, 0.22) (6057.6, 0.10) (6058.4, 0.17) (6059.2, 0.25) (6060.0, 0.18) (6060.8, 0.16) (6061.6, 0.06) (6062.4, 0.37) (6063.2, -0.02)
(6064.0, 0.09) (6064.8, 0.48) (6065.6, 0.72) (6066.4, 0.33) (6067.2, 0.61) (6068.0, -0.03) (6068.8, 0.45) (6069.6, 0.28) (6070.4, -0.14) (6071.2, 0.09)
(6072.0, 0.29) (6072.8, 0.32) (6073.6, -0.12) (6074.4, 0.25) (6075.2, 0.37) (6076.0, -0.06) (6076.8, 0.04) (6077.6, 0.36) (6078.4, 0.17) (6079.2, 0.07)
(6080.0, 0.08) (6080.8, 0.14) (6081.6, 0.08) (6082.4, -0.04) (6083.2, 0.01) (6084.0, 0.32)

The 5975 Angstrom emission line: [O III]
